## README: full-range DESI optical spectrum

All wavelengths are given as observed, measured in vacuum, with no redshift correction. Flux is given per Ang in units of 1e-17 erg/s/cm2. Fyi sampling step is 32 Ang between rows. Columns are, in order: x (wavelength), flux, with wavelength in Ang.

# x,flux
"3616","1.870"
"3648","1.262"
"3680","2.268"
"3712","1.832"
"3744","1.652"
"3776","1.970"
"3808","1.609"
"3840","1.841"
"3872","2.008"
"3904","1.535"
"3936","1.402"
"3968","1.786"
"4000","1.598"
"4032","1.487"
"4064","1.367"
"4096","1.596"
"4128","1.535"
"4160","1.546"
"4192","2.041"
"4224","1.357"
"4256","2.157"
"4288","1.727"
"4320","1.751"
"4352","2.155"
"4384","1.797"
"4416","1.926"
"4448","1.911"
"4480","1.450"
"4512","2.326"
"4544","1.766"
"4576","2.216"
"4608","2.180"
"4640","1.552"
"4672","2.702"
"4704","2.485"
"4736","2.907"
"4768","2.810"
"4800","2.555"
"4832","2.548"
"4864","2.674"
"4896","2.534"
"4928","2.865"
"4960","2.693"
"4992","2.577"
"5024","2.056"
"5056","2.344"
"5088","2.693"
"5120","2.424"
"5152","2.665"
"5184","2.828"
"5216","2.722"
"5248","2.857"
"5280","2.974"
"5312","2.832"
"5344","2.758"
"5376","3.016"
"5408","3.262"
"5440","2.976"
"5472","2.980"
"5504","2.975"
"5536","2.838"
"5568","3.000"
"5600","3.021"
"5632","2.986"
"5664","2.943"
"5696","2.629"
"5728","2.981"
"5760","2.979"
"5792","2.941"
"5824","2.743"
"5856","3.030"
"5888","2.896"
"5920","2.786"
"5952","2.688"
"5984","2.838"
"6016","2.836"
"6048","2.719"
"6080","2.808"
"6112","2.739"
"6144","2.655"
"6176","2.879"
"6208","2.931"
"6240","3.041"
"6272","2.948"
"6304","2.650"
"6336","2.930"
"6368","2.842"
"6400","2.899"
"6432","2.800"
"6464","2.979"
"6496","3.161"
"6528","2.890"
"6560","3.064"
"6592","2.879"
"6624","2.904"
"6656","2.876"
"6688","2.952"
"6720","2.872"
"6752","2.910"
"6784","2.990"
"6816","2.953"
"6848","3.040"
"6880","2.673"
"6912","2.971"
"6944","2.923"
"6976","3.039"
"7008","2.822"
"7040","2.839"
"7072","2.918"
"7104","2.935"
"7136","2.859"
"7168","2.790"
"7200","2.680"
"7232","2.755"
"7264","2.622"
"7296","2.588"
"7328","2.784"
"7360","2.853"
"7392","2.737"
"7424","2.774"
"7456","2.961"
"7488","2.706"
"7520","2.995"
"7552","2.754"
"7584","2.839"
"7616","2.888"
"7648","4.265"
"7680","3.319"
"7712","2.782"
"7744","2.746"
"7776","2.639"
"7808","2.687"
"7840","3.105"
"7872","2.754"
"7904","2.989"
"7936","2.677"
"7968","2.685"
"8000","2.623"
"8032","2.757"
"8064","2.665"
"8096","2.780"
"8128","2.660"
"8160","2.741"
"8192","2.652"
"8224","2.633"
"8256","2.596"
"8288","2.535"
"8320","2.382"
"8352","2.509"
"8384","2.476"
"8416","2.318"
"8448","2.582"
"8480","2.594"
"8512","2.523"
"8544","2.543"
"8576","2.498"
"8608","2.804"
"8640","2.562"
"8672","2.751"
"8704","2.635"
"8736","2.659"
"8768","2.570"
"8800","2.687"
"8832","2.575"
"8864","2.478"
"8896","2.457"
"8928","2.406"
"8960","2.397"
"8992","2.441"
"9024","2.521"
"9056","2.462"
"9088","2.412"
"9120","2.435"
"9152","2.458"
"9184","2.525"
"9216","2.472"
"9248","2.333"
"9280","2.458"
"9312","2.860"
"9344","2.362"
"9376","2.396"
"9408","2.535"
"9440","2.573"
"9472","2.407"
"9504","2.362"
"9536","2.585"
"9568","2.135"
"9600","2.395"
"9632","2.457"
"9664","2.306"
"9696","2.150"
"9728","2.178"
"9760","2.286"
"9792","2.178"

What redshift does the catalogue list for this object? 0.17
